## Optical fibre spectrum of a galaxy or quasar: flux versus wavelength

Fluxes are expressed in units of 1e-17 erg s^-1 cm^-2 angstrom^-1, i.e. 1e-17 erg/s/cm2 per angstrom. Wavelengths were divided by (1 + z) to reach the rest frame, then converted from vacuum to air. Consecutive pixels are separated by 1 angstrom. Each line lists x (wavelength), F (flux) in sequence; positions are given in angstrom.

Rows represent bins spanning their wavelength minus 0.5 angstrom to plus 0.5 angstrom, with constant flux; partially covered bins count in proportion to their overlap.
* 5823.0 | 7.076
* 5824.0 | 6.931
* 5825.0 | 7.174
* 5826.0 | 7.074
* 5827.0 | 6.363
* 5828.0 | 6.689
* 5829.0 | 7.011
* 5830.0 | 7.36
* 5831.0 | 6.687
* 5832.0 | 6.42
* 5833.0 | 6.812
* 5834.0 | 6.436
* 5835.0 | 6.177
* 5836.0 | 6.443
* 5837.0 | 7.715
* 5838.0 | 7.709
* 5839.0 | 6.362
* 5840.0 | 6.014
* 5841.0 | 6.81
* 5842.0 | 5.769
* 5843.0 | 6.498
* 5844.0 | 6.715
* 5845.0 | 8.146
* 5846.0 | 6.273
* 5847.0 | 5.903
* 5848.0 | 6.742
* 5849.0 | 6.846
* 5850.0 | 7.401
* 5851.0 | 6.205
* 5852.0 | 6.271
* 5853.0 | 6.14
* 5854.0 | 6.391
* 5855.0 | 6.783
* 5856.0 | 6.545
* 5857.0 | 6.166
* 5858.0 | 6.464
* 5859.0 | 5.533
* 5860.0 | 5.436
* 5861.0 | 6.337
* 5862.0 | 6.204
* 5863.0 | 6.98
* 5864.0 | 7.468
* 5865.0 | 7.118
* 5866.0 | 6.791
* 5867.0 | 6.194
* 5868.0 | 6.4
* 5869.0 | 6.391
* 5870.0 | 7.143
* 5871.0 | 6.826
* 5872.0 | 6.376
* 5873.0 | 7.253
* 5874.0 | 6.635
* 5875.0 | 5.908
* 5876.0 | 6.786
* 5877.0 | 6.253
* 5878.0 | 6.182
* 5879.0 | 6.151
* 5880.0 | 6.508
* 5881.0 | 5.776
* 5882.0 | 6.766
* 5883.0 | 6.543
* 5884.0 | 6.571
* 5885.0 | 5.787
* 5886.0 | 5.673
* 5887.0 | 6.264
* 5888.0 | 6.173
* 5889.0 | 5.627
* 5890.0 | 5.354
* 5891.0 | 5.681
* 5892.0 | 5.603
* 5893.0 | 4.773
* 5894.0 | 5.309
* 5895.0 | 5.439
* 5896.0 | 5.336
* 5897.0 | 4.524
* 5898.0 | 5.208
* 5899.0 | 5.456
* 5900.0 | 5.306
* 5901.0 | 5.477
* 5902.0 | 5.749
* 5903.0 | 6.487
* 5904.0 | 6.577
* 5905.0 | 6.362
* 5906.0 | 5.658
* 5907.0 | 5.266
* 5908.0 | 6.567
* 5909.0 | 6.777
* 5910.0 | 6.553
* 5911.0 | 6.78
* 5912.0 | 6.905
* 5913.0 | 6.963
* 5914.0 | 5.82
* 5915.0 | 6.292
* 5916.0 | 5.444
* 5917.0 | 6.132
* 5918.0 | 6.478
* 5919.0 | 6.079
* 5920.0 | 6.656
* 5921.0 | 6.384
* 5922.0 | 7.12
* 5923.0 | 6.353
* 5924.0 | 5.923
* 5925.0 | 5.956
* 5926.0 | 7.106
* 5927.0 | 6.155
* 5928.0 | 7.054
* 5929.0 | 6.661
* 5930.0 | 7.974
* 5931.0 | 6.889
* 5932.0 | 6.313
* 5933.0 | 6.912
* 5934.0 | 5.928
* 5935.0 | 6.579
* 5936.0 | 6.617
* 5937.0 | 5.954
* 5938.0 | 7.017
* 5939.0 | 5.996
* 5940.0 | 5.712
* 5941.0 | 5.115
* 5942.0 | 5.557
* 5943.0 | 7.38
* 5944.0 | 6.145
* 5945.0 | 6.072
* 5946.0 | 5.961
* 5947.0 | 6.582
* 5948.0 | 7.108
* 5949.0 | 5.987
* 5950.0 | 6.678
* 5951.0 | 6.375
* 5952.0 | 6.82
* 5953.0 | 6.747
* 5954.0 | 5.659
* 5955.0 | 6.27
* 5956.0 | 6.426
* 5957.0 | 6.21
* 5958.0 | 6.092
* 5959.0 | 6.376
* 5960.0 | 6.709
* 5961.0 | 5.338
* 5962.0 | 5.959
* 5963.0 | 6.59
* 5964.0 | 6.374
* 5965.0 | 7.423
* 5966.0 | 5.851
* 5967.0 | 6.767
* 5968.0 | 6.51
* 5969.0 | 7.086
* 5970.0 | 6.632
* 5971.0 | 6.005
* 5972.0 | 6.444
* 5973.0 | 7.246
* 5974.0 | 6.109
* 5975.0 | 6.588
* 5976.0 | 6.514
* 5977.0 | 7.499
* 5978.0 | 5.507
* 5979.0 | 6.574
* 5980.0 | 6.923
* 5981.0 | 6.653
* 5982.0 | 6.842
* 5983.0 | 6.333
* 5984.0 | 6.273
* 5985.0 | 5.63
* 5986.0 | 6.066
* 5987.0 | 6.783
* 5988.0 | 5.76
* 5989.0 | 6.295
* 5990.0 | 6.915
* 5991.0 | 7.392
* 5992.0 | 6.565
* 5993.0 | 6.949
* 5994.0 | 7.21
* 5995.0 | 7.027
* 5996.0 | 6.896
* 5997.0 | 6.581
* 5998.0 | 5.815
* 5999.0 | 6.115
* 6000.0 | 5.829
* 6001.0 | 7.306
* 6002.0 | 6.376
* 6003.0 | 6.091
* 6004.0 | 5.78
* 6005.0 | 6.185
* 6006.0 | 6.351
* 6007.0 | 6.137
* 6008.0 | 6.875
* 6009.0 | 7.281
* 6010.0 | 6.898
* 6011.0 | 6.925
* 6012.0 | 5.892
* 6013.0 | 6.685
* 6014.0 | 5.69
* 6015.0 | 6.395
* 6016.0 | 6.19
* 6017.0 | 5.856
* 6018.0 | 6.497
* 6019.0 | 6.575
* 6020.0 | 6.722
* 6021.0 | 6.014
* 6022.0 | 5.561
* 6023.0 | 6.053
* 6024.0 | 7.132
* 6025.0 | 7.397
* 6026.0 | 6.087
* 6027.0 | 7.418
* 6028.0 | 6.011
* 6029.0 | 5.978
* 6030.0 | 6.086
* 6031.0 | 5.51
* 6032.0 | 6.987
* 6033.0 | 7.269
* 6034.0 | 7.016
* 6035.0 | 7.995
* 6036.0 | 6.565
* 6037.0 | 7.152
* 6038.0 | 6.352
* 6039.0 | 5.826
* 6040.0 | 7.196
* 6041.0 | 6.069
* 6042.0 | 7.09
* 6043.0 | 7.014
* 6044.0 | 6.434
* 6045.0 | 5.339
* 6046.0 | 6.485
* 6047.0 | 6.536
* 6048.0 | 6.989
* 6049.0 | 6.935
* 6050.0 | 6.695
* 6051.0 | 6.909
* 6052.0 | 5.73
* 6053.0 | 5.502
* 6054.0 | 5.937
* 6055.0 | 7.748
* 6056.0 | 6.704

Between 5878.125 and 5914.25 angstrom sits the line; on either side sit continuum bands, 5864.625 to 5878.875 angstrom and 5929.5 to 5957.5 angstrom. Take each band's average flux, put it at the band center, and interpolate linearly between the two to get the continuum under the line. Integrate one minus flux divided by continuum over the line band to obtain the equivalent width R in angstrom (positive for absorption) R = 3.2 angstrom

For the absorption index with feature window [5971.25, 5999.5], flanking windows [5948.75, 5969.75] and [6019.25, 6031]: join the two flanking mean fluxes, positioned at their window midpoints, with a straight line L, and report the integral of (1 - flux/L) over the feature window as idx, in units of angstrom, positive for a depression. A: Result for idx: -0.71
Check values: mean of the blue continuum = 6.4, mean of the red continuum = 6.37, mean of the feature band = 6.55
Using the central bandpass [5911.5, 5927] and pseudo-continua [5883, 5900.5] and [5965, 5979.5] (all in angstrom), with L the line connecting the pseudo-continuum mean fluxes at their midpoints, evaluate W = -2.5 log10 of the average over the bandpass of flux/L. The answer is -0.08 mag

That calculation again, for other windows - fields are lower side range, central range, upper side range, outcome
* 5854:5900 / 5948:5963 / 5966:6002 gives 0.02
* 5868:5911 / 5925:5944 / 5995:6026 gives -0.05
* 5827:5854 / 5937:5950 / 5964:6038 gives 0.06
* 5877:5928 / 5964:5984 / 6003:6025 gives -0.06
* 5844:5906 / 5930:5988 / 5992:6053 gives 0.00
